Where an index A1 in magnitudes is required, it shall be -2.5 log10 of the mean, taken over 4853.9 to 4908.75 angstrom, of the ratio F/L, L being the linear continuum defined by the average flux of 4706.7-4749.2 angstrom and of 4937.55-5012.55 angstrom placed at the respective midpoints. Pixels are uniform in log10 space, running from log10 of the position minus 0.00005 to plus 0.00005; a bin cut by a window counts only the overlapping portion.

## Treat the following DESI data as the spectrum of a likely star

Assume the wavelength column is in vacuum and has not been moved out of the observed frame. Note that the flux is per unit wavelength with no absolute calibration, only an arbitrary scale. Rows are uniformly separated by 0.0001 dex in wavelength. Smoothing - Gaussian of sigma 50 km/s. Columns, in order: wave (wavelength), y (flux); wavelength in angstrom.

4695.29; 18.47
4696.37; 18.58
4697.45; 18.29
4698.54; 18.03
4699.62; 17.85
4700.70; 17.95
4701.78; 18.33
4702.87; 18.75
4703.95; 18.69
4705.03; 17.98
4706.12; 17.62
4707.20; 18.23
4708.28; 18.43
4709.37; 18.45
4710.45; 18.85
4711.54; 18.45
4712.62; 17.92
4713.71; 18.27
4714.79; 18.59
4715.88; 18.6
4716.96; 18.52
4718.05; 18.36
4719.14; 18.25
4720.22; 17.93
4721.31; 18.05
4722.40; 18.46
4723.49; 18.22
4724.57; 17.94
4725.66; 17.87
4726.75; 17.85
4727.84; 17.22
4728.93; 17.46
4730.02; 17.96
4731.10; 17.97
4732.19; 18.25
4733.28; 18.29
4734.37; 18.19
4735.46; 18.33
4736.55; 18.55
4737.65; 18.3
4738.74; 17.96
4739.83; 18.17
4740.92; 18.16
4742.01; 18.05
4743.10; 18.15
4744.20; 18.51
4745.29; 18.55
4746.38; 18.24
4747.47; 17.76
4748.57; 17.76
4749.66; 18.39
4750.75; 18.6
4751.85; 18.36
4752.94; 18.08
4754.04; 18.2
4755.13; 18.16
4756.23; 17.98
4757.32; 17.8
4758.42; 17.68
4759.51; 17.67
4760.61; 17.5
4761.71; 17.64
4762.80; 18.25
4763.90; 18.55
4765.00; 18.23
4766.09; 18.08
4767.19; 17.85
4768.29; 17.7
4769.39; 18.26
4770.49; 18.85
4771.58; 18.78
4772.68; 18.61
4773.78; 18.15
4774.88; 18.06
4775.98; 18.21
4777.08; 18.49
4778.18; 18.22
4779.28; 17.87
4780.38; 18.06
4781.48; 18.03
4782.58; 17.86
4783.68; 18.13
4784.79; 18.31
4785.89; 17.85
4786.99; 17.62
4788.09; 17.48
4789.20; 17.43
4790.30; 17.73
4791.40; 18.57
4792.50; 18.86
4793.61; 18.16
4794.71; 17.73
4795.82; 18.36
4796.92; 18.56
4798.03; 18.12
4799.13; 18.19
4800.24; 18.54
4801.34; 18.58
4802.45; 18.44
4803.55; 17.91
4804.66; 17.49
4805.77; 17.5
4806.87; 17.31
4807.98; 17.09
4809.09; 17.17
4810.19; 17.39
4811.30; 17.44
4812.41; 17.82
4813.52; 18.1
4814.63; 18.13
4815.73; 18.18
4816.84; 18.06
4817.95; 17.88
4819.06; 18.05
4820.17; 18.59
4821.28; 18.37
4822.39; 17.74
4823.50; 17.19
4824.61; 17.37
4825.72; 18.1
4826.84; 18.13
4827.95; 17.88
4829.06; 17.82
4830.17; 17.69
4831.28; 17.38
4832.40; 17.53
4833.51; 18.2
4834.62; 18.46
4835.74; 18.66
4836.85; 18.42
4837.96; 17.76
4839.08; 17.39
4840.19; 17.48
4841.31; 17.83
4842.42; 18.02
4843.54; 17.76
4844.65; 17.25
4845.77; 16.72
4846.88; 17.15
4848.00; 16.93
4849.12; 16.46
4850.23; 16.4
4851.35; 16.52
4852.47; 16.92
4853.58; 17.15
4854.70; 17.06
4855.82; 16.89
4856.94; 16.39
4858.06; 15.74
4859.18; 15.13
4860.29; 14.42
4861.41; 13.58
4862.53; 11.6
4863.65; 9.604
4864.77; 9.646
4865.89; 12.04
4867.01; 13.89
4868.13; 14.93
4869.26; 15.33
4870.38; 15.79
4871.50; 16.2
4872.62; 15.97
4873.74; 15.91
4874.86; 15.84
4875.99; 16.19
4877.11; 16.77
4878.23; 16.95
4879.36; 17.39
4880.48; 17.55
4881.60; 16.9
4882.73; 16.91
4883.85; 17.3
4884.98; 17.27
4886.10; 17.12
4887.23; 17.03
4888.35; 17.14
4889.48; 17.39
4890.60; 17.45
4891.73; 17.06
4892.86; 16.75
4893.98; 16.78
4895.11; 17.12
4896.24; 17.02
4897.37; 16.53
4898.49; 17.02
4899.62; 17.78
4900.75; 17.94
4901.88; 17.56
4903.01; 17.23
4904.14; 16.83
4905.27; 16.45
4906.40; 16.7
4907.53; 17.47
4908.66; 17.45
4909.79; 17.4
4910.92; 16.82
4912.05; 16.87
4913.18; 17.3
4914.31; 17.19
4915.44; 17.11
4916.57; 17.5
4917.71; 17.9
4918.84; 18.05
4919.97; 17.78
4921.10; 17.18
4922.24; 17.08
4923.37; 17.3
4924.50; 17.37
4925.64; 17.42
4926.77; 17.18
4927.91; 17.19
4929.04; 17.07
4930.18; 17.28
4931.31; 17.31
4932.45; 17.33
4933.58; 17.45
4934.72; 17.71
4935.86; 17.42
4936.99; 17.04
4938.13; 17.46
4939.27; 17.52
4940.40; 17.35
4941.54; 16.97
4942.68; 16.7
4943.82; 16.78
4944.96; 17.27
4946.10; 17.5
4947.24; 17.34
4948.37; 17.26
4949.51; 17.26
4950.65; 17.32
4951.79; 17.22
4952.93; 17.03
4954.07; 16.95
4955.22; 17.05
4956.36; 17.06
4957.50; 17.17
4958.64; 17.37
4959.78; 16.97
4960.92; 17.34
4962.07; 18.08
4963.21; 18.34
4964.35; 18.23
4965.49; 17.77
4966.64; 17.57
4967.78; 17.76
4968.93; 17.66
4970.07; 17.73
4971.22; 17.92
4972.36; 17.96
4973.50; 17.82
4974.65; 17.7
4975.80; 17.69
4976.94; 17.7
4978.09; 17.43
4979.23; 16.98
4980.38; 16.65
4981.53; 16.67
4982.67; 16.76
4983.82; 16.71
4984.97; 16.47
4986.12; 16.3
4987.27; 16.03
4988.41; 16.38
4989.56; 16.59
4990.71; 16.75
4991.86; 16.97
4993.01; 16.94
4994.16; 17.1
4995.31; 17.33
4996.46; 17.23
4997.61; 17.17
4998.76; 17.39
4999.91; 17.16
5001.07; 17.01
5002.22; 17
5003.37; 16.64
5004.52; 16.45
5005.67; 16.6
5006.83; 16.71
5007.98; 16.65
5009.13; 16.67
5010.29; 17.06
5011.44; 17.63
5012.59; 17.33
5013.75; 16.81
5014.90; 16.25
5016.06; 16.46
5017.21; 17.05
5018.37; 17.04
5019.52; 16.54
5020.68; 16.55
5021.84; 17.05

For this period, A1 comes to 0.09 mag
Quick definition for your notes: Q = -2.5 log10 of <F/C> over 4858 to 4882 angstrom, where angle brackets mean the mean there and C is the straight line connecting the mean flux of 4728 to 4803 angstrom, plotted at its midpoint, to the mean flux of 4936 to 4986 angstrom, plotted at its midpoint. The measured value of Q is 0.19 mag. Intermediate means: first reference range 18.1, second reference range 17.3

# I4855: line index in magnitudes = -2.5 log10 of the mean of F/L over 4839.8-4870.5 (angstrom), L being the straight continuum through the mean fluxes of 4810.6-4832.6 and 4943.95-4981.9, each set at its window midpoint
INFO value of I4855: 0.148 mag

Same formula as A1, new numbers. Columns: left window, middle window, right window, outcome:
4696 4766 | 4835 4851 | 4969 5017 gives 0.014 mag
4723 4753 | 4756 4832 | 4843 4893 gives -0.049 mag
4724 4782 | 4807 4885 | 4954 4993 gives 0.066 mag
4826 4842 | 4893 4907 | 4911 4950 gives 0.027 mag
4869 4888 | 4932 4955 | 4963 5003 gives -0.015 mag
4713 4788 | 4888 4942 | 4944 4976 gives 0.024 mag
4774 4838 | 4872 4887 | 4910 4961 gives 0.050 mag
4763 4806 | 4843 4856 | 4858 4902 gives -0.021 mag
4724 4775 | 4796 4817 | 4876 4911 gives -0.012 mag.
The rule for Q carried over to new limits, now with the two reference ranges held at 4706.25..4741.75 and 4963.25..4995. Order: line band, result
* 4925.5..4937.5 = 0.01 mag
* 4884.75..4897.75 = 0.03 mag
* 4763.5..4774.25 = -0.02 mag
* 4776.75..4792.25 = 0.00 mag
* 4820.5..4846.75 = 0.00 mag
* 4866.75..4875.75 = 0.14 mag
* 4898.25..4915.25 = 0.02 mag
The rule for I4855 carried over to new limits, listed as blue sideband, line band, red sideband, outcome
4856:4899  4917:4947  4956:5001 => -0.05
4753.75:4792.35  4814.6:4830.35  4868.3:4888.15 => -0.04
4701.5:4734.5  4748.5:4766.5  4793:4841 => 0.00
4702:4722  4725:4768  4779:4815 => 0.01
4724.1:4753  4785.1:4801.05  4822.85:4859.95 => -0.03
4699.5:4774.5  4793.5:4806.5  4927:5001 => -0.01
